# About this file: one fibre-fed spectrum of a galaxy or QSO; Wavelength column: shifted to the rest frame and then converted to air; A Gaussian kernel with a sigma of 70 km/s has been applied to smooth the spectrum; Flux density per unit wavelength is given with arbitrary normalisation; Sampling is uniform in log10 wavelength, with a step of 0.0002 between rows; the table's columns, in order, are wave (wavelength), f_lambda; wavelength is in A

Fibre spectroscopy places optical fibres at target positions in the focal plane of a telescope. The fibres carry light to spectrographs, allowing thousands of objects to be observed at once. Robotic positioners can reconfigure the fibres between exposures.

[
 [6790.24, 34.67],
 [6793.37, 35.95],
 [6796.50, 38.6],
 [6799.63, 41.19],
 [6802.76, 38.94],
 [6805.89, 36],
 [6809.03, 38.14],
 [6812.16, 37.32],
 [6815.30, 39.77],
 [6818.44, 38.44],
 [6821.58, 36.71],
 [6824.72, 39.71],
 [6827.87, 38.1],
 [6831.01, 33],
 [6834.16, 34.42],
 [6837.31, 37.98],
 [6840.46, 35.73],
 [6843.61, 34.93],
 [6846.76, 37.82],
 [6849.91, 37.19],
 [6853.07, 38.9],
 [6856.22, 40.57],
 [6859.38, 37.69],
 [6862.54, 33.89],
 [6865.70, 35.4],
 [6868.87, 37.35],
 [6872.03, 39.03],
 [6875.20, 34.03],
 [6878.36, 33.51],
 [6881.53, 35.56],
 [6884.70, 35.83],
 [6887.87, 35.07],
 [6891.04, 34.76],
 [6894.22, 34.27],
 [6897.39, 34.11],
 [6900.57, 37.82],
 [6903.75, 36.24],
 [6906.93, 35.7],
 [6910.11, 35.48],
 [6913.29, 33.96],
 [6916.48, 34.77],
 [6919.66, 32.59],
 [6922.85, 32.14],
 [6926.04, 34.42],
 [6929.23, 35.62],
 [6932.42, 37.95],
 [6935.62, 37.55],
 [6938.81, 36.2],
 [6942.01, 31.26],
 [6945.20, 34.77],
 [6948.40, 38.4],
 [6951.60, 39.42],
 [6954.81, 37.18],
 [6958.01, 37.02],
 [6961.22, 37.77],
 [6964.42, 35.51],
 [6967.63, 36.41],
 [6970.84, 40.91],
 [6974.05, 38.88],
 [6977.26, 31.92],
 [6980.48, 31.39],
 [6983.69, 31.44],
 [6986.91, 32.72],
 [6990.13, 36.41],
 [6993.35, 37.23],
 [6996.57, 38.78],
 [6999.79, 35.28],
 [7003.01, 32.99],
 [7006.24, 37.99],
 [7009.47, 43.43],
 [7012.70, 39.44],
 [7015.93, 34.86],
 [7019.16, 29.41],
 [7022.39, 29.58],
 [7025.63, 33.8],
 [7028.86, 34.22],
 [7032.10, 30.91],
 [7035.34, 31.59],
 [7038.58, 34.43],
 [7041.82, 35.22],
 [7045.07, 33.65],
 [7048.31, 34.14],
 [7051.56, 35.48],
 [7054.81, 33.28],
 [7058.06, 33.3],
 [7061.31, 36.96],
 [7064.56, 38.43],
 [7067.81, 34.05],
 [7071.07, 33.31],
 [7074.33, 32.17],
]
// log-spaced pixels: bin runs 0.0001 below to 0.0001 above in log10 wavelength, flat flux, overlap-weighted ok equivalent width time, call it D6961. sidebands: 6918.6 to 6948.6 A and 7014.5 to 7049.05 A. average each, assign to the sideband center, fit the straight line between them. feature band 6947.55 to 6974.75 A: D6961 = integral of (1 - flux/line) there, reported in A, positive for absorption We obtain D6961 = -2.8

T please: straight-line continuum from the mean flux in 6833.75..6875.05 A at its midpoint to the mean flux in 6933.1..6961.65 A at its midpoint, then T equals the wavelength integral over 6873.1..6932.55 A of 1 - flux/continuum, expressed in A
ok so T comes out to 3.0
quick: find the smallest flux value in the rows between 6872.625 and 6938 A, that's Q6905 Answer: 32.14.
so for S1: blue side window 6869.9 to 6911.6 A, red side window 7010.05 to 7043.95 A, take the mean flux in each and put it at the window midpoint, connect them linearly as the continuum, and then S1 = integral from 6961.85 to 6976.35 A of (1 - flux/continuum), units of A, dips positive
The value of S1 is -1.3 A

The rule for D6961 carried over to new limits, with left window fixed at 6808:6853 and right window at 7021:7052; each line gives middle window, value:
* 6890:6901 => 0.3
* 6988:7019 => -2.8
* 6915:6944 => 0.4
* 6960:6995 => -1.1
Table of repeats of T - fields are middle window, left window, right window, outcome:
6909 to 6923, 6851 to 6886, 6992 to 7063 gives 0.82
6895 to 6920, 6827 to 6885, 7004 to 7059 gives 0.42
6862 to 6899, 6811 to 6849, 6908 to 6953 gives 0.90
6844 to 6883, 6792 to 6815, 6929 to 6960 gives 0.82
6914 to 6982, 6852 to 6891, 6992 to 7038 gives -0.42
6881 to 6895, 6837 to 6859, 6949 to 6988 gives 0.73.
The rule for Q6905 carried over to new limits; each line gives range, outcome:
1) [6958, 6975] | 35.51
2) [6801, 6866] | 33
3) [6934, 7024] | 29.41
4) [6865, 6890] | 33.51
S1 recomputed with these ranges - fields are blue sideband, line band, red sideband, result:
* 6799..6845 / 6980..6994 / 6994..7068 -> 0.6 A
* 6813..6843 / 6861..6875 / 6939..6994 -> 0.2 A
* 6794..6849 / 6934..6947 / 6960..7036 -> 0.3 A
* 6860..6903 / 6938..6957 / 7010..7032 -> -0.8 A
